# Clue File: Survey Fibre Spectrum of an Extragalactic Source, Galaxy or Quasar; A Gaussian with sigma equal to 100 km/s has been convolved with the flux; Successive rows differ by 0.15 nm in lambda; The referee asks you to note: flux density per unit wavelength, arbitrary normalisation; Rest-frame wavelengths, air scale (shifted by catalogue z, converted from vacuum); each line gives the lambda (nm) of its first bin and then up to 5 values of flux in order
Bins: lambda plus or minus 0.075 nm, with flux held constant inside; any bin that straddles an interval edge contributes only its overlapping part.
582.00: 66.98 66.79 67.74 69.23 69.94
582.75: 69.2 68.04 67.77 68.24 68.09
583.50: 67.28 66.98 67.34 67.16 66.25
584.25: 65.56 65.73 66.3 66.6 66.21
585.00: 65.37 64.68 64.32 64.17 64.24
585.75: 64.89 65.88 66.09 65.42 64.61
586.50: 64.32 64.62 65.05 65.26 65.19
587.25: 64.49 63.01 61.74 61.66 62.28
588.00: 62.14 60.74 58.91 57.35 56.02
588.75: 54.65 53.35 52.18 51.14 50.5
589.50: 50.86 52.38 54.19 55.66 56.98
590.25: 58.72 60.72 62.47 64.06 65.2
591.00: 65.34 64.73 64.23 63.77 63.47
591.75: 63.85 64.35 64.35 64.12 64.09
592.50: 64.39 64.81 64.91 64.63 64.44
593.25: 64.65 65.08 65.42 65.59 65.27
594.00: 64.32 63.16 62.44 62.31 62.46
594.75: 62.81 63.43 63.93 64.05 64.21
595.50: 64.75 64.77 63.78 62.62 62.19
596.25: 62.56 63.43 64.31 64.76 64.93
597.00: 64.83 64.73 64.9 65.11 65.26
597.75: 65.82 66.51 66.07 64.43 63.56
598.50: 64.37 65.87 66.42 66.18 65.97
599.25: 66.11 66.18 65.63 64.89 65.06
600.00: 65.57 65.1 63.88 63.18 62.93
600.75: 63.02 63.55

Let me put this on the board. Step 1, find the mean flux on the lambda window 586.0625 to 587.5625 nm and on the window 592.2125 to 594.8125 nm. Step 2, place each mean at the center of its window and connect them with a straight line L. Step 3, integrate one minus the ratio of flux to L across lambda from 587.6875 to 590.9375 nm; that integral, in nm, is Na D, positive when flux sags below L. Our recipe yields 0.36 nm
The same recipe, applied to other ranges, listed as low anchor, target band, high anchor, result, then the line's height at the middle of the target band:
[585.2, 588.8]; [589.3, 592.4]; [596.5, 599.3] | 0.146 nm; 63.7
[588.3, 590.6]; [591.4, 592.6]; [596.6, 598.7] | -0.120 nm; 58.3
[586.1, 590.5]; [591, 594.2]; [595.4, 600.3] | -0.143 nm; 61.7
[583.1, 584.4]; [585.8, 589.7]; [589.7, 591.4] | 0.215 nm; 63.5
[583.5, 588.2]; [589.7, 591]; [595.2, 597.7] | 0.093 nm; 64.6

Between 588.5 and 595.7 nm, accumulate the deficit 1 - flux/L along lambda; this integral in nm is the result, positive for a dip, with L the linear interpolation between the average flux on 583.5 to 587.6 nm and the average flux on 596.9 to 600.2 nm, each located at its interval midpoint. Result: 0.424 nm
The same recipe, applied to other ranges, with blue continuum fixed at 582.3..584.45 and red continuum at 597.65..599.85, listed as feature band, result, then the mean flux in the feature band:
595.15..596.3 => 0.041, 63.6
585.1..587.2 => 0.074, 64.9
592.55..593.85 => 0.027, 64.9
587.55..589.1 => 0.203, 58.2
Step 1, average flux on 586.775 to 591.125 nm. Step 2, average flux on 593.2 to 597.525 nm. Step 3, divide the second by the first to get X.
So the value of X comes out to 1.08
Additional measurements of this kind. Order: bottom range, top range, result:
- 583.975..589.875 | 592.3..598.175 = 1.04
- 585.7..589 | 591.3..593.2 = 1.04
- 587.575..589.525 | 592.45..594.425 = 1.14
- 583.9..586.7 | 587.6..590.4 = 0.86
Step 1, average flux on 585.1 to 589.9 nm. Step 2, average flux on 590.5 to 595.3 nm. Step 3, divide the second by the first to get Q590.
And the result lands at 1.1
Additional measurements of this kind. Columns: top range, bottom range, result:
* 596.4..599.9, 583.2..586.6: 0.99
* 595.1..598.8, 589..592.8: 1.07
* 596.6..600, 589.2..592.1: 1.09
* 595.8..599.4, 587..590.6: 1.12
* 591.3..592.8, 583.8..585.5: 0.98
